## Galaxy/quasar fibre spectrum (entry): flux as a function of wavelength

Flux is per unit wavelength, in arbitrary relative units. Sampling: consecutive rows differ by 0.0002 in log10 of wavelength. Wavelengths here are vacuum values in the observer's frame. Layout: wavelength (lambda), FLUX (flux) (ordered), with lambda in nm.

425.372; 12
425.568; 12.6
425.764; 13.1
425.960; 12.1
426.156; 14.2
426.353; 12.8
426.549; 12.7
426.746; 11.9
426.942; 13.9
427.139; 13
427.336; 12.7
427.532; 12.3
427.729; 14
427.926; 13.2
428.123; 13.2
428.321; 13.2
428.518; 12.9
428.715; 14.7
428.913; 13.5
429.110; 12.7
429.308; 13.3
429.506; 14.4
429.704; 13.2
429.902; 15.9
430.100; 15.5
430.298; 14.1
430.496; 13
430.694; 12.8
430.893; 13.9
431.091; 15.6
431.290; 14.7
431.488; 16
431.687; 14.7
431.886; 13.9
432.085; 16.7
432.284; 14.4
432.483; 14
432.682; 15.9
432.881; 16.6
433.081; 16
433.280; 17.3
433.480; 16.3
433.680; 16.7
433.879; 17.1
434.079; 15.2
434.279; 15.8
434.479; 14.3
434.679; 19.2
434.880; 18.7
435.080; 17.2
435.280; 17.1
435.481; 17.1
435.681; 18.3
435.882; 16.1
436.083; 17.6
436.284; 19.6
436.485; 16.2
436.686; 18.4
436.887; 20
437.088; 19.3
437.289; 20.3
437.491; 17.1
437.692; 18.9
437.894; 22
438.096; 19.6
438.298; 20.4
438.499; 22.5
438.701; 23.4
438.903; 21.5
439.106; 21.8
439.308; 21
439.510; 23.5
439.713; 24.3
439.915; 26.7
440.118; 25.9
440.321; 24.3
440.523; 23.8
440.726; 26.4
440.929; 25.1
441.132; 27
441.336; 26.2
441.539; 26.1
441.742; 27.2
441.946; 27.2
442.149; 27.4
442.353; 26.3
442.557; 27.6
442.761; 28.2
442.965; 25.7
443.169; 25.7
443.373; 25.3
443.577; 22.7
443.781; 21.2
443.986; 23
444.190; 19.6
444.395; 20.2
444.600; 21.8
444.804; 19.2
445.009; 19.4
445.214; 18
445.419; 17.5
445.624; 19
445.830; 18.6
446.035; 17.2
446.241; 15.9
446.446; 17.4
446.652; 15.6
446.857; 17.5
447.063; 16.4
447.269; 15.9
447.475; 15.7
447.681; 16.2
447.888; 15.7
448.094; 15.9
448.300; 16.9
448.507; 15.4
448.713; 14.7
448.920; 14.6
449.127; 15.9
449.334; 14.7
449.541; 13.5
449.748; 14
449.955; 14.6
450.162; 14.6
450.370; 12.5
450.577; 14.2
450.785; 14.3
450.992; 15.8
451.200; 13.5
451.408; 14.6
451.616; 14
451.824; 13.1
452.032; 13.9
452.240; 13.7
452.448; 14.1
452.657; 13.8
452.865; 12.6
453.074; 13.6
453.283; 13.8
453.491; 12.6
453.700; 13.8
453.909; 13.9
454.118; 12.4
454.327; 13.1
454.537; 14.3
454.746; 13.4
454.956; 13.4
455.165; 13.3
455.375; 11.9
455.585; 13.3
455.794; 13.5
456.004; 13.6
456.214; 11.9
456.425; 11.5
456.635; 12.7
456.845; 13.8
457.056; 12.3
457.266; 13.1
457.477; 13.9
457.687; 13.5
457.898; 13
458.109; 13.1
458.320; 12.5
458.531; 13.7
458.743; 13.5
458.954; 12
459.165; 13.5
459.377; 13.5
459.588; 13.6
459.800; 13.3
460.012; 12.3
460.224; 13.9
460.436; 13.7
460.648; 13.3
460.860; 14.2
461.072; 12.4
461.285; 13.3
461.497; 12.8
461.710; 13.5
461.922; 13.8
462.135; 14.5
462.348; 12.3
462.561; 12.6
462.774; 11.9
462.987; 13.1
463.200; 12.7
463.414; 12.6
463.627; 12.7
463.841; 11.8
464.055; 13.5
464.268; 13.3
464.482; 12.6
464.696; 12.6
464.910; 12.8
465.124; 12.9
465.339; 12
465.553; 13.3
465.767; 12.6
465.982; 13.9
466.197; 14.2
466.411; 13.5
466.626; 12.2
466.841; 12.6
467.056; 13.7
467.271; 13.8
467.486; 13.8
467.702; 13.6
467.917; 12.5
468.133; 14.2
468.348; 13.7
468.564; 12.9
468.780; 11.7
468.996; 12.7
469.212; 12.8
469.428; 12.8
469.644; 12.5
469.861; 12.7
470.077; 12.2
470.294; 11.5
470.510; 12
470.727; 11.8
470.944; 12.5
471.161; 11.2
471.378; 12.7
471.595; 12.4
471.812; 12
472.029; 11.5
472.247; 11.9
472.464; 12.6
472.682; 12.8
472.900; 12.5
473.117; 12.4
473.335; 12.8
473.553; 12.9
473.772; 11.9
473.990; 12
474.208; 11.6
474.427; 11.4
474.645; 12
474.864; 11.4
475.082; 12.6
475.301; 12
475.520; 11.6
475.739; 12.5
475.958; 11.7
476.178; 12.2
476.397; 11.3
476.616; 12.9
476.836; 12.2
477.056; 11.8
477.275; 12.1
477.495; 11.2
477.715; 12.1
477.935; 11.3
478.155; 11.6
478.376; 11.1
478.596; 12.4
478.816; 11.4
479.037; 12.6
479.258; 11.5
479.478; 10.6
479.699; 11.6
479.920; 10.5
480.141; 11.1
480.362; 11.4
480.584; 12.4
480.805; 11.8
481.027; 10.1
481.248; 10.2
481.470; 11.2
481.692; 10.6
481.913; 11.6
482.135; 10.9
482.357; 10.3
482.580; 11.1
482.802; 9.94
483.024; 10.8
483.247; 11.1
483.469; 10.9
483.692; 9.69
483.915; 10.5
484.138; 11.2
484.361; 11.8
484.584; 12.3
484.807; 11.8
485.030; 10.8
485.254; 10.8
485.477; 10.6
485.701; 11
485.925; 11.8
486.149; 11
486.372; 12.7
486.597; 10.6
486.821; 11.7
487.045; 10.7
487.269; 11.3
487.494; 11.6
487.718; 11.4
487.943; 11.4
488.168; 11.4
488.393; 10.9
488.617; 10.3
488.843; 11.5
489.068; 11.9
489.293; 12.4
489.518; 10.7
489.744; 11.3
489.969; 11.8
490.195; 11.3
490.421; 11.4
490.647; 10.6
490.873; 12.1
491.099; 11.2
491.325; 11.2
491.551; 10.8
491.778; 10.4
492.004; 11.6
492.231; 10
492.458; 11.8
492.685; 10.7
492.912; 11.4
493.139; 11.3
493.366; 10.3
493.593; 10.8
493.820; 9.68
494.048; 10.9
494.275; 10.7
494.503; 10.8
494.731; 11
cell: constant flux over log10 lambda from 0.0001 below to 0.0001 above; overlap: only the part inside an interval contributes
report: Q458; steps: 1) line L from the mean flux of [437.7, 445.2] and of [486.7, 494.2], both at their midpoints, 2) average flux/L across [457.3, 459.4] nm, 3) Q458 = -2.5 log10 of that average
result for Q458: 0.417 mag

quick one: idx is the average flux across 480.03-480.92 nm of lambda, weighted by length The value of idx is 11.7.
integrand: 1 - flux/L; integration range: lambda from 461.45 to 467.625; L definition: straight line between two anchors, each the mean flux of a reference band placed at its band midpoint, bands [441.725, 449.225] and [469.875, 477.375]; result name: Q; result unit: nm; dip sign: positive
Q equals 0.66 nm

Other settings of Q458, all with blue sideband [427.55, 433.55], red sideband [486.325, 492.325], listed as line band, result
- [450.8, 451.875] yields -0.073 mag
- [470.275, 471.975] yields 0.020 mag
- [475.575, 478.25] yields 0.003 mag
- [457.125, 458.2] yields -0.025 mag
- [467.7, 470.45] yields -0.030 mag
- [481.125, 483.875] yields 0.092 mag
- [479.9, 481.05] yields 0.037 mag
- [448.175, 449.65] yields -0.124 mag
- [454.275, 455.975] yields -0.013 mag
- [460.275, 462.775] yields -0.040 mag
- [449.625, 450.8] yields -0.047 mag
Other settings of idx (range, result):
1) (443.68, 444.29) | 21.3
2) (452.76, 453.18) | 13.1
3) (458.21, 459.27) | 13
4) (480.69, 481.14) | 11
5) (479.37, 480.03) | 10.9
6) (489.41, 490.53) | 11.3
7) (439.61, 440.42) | 25.3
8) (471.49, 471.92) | 12.2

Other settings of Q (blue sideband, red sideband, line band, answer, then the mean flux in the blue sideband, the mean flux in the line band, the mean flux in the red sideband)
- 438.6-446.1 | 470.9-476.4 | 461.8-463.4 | 0.31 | 23.4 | 13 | 12.1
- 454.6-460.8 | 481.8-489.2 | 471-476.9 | -0.08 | 13.1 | 12.1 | 11.1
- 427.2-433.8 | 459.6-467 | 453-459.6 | 0.09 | 14.5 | 13.1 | 13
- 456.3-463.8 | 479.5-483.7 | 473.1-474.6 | -0.05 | 13.1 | 12.1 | 10.9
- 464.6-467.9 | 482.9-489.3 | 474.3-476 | 0.05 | 13.2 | 11.9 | 11.2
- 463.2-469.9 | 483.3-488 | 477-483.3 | 0.26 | 13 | 11.2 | 11.2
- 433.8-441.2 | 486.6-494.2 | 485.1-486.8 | 0.10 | 20.3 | 11.2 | 11.1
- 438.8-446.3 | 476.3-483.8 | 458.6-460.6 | 0.51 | 23.2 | 13.3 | 11.3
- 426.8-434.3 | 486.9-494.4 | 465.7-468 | -0.16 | 14.5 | 13.3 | 11.1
